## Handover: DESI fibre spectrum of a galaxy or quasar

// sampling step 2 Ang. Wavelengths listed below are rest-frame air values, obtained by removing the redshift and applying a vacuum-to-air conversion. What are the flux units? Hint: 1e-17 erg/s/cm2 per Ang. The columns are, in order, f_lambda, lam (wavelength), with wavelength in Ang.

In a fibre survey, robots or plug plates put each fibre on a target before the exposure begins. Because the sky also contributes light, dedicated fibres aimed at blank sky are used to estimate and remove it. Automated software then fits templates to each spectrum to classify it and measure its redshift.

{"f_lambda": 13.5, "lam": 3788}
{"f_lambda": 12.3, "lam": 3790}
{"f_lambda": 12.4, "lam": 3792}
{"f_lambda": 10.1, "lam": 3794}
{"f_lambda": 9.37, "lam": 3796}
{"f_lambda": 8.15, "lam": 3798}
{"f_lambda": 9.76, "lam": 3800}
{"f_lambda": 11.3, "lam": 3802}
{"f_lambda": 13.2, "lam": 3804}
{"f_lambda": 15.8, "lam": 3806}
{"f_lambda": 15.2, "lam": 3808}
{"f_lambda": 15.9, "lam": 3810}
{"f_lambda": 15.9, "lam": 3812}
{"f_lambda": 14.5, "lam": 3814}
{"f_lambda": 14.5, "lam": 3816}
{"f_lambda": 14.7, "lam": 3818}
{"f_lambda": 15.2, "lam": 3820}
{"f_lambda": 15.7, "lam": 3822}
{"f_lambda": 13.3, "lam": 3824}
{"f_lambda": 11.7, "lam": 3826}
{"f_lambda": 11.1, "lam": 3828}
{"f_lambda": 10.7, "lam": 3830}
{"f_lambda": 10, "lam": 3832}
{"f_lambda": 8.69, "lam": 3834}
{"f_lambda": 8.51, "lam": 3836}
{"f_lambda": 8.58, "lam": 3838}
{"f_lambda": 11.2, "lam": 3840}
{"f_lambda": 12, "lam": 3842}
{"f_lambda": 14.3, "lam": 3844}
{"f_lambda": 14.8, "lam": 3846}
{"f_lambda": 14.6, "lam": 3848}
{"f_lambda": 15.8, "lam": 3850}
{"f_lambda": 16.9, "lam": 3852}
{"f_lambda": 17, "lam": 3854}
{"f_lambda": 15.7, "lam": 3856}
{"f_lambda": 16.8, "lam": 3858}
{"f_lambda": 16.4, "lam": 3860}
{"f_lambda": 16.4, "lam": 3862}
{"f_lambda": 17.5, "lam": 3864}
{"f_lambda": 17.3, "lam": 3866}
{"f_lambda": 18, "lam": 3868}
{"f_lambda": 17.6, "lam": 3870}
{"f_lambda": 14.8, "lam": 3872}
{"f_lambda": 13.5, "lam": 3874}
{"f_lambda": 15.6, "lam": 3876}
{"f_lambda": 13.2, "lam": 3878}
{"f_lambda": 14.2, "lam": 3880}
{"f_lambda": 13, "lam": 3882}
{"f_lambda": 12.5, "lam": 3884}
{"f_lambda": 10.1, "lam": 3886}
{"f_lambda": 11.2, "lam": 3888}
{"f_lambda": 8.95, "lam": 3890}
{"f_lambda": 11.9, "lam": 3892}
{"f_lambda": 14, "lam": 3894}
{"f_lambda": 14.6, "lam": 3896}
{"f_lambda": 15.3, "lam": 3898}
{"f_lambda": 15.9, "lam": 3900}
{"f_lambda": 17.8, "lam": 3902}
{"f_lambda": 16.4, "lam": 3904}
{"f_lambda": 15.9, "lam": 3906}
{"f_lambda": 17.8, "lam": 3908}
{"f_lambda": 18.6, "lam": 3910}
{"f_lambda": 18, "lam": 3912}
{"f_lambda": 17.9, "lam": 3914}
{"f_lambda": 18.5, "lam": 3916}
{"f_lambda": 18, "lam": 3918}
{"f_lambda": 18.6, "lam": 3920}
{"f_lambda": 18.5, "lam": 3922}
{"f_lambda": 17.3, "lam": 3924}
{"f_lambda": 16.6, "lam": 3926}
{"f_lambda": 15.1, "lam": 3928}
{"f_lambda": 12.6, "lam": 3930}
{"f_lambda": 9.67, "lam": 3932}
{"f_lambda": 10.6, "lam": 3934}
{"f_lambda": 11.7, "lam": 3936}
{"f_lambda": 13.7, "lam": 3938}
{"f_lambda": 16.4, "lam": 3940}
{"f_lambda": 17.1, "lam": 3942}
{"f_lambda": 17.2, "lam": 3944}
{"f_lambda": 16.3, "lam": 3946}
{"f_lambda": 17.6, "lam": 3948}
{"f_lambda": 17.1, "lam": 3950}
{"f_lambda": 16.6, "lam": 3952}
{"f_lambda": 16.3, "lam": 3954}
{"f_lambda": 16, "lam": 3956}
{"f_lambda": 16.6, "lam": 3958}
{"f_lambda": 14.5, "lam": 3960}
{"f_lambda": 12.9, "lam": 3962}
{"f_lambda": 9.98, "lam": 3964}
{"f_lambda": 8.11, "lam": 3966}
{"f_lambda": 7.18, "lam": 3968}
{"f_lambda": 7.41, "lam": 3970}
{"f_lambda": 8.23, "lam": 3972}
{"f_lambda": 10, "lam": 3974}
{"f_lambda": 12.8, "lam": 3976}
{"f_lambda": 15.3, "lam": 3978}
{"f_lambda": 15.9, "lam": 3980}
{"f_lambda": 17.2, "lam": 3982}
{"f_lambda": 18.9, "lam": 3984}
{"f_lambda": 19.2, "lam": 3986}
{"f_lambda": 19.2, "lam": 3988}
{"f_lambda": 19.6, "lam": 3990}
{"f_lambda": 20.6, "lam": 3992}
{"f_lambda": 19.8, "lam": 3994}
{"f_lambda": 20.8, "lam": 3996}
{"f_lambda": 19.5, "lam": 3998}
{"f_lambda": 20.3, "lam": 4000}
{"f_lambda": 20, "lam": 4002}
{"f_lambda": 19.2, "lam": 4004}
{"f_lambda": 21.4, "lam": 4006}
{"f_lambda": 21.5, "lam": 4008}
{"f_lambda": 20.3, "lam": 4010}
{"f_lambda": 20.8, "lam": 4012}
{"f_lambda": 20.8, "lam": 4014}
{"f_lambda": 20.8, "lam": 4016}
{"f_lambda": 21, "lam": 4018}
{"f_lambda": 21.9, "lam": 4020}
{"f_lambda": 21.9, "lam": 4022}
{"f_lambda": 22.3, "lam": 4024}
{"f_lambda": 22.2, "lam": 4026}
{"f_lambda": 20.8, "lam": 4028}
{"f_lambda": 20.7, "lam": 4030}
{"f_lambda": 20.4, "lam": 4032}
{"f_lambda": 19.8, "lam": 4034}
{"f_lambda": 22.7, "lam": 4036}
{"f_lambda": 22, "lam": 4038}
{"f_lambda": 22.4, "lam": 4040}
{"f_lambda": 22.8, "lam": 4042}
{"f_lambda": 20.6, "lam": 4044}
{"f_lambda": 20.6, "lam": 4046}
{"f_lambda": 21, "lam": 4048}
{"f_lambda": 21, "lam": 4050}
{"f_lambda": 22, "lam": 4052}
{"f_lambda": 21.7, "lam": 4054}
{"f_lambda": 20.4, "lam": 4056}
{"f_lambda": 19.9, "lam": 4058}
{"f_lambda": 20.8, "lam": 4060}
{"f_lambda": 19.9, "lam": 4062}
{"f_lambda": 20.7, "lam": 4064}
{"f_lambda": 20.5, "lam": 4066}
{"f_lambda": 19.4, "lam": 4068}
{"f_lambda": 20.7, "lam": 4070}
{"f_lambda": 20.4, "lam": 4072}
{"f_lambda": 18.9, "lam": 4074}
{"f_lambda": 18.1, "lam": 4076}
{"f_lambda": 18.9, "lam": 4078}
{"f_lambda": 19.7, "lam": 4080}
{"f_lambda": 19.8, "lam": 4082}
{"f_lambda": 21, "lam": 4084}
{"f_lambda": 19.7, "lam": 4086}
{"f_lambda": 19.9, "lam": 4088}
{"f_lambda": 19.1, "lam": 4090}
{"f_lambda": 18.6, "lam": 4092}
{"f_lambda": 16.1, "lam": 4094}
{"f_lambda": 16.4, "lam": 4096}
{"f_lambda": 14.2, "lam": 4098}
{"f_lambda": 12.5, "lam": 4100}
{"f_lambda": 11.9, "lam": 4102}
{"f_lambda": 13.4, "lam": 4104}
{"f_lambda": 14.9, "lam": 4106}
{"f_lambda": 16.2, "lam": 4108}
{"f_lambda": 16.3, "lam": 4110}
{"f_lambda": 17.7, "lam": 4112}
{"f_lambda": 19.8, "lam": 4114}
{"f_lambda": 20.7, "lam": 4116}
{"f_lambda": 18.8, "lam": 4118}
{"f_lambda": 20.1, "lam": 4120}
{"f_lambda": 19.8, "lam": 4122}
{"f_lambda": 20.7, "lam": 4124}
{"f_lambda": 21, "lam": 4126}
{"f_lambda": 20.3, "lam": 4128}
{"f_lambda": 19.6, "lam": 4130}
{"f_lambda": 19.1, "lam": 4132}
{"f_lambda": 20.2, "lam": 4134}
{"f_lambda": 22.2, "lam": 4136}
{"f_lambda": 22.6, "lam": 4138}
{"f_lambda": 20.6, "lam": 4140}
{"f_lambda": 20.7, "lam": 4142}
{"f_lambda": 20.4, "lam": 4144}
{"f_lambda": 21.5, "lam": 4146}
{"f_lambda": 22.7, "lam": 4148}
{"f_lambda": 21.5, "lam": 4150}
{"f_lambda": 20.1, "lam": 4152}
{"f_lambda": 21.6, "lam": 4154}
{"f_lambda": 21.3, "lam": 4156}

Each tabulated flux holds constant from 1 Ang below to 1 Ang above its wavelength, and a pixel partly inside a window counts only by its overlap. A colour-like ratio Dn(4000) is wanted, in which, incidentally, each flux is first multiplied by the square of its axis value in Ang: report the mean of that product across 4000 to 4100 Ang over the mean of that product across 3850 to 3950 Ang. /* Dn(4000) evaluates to 1.41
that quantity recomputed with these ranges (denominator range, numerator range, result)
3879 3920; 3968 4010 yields 1.19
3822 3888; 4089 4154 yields 1.56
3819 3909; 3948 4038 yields 1.35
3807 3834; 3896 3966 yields 1.23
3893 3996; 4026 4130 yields 1.34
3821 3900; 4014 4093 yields 1.66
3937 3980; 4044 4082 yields 1.55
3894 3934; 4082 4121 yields 1.17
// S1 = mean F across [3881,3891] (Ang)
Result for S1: 11.2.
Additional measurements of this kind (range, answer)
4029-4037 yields 20.9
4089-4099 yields 16.9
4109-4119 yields 18.7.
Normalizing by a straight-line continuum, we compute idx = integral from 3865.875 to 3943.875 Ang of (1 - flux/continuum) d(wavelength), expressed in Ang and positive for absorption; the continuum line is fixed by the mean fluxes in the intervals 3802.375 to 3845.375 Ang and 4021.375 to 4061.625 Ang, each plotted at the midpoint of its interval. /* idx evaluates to 4.35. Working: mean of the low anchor 12.9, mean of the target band 15.1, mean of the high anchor 21.3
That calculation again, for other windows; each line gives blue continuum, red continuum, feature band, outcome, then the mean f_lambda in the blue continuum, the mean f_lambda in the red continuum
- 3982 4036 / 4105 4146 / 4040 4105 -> 3.0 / 20.5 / 19.6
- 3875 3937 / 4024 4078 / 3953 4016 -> 5.7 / 14.8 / 20.8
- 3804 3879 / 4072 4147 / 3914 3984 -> 6.8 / 14.3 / 18.7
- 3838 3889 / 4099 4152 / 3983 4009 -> -4.8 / 14.7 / 19.1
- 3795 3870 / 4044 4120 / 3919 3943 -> 1.3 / 13.7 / 18.7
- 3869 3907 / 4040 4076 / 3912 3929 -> -2.6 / 14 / 20.6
